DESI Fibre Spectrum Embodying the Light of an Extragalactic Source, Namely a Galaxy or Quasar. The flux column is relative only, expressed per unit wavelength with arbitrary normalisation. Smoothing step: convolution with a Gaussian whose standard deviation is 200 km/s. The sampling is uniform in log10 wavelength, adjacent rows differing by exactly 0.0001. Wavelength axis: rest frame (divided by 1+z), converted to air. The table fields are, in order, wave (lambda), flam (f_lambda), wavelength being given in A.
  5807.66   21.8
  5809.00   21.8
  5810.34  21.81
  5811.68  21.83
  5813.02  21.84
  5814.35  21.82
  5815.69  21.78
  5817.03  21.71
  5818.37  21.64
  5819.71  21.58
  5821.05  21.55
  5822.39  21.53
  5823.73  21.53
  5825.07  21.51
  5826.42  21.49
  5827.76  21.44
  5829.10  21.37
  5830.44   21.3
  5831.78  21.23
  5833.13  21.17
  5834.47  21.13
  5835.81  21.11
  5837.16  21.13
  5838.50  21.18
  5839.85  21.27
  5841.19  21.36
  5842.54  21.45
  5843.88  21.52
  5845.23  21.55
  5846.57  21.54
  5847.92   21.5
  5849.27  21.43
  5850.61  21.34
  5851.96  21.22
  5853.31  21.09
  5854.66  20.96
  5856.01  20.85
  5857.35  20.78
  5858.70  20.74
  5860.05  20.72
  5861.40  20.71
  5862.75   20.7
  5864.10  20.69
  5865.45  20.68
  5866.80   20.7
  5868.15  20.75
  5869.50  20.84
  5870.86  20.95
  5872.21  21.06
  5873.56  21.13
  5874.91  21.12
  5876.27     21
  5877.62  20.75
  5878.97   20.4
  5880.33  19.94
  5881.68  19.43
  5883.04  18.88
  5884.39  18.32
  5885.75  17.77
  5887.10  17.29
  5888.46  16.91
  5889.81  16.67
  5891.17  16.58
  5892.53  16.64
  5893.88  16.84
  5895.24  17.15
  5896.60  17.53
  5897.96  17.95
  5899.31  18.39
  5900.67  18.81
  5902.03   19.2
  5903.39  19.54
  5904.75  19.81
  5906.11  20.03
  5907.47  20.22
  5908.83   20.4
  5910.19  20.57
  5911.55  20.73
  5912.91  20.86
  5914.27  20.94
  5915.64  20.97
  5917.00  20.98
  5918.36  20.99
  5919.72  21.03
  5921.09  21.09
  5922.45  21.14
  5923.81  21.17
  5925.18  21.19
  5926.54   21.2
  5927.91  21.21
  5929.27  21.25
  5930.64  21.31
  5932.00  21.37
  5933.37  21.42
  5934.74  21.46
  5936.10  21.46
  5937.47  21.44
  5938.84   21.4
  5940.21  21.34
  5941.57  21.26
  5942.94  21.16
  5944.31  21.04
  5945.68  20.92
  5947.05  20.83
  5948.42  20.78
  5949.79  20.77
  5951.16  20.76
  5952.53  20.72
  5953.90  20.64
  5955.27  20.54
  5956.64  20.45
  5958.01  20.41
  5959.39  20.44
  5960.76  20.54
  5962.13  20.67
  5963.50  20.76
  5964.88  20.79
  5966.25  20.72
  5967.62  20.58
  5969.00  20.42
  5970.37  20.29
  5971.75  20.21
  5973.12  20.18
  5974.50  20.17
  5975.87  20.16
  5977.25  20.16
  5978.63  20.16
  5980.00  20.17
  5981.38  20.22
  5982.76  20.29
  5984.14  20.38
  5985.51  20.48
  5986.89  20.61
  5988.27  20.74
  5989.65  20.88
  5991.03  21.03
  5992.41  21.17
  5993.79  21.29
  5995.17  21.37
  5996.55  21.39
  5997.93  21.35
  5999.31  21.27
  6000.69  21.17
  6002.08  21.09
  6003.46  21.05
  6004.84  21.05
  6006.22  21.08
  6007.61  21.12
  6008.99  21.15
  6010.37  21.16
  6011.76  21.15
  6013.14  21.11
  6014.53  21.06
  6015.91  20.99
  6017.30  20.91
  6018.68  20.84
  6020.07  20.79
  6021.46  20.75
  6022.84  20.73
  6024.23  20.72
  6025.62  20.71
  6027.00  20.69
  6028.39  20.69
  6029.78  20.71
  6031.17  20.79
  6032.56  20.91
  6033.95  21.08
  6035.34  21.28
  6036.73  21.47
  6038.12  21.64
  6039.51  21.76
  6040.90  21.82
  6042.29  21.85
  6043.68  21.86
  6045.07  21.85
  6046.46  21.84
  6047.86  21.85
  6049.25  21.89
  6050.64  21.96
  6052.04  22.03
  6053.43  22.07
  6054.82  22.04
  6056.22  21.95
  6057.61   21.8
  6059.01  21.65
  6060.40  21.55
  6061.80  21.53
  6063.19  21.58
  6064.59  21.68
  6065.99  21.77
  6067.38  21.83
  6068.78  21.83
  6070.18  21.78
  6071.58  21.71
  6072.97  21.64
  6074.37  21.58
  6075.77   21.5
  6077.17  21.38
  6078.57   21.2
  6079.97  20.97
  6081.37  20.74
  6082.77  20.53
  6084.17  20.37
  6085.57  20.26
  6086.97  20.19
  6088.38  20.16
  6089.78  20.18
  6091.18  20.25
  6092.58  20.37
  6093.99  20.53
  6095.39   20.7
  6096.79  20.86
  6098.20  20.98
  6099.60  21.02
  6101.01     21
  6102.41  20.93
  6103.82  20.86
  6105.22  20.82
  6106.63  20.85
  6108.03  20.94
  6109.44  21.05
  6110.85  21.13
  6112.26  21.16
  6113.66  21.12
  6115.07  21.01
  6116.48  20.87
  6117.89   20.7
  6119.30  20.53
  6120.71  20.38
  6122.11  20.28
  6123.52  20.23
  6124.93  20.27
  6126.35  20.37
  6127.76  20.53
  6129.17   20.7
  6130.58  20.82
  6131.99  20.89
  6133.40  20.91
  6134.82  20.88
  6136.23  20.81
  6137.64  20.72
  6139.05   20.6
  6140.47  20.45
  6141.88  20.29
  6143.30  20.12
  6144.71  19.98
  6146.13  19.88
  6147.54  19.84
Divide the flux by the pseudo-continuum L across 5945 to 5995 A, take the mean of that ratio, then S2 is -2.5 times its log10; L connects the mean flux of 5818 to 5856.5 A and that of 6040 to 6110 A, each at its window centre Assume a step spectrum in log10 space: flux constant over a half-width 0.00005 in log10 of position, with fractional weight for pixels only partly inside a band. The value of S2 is 0.04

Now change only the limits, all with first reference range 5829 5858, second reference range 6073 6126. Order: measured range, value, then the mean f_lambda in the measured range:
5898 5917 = 0.059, 20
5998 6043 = -0.009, 21.1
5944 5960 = 0.019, 20.7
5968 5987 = 0.038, 20.3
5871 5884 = 0.041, 20.4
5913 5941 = -0.006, 21.2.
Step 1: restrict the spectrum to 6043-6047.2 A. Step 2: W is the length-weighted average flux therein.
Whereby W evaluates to 21.8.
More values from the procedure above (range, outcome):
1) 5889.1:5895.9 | 16.8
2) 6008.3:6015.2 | 21.1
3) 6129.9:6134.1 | 20.9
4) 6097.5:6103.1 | 21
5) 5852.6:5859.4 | 20.9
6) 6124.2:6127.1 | 20.3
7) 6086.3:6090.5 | 20.2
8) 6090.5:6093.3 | 20.3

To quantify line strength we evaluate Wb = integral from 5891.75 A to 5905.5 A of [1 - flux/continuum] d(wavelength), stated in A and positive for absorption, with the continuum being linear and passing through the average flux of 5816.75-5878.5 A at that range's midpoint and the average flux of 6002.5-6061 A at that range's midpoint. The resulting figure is 2.0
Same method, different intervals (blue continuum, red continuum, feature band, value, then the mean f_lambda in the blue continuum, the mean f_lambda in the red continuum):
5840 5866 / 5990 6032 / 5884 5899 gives 2.73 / 21.1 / 21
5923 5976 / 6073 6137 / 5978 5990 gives 0.24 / 20.9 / 20.8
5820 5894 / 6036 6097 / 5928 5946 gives -0.42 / 20.5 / 21.4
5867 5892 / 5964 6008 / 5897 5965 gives -2.10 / 19.4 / 20.7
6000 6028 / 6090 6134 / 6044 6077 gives -1.45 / 21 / 20.7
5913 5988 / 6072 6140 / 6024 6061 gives -1.30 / 20.8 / 20.8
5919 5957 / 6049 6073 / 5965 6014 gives 1.42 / 21.1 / 21.8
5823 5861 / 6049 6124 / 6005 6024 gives 0.15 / 21.2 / 21.1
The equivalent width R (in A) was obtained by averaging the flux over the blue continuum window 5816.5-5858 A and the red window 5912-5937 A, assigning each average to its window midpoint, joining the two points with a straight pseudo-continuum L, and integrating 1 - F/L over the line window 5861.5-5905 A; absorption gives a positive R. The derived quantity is 4.2 A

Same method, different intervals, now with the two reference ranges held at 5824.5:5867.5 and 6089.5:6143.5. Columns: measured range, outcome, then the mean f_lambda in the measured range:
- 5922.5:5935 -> -0.2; 21.3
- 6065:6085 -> -0.5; 21.3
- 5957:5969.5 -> 0.2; 20.6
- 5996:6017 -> -0.3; 21.1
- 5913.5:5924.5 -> 0.0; 21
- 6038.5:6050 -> -0.6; 21.8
